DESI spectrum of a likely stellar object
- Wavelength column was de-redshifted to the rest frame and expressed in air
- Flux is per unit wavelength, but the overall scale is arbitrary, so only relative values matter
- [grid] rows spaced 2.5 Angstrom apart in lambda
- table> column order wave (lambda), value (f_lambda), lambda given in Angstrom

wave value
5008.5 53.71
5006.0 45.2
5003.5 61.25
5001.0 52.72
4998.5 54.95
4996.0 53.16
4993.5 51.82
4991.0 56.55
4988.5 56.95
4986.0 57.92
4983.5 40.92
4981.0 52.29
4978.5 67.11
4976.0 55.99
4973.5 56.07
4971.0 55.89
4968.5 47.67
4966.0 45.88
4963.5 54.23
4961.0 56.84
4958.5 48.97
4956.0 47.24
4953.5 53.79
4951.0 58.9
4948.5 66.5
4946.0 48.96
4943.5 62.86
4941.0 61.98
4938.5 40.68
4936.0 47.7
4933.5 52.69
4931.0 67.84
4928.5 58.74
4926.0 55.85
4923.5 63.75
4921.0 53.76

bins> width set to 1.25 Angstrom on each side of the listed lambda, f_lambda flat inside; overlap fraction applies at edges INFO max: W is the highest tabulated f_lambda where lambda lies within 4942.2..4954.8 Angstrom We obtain 66.5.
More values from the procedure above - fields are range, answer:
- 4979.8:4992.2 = 57.92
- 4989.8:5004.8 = 61.25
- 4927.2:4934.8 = 67.84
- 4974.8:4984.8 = 67.11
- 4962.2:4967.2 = 54.23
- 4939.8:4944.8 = 62.86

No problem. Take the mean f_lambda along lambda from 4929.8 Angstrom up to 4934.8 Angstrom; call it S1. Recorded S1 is 60.1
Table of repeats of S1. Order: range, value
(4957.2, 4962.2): 52.8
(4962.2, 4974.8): 52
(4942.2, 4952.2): 59.3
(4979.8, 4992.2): 52.9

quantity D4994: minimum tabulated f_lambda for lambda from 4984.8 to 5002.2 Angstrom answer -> 51.82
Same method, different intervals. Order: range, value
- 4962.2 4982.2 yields 45.88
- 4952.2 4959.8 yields 47.24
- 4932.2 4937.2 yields 47.7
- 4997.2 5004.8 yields 52.72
